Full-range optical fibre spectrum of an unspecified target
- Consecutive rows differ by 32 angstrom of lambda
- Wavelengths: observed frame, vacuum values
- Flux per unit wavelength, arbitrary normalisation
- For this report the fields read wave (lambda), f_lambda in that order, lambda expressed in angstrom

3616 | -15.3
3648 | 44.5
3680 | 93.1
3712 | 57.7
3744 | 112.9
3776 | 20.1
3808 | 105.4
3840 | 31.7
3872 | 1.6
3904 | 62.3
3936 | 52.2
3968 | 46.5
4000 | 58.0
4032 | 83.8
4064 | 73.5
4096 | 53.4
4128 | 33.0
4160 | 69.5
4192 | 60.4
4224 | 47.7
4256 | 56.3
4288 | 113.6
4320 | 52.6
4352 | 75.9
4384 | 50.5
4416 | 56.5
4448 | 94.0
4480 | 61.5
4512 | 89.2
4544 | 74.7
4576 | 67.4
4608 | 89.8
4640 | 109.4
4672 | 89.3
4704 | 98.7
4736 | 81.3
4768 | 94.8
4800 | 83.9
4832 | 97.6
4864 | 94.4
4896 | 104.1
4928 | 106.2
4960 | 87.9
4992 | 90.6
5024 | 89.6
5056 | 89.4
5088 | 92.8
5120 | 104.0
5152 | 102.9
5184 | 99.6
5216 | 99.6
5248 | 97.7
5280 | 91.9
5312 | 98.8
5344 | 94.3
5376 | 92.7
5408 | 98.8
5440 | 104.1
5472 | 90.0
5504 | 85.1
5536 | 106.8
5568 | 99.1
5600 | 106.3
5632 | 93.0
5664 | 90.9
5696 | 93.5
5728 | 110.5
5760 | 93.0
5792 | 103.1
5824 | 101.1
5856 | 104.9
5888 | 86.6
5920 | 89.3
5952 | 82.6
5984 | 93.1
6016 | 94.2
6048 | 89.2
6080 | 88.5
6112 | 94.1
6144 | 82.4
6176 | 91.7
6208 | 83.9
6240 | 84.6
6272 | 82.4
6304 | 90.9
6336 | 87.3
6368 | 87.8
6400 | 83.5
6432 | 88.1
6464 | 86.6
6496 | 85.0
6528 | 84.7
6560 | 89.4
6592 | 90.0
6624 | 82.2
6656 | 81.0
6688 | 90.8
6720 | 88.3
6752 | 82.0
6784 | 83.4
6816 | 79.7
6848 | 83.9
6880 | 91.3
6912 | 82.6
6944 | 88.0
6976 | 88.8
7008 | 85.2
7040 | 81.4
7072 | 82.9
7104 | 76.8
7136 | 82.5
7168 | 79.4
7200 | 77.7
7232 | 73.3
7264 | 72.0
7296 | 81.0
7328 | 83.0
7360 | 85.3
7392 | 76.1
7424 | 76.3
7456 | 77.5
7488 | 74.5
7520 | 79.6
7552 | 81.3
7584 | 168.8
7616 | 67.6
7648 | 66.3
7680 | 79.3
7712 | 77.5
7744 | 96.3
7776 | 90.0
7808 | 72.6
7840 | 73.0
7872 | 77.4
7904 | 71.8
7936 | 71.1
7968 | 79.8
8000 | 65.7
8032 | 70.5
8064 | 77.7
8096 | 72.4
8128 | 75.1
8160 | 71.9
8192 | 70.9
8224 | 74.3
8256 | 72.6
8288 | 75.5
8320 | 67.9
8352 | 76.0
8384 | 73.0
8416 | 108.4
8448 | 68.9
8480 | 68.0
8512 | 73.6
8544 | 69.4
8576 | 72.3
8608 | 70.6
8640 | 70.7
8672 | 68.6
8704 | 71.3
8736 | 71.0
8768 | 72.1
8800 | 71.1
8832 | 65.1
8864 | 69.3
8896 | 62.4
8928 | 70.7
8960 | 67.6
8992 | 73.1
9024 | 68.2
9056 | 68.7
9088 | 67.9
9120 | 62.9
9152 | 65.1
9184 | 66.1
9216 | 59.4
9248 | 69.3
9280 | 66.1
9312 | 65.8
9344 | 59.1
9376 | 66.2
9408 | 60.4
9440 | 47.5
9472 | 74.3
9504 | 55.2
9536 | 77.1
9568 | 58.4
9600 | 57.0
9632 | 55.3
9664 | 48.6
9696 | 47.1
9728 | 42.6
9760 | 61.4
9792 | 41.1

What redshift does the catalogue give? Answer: 0.154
